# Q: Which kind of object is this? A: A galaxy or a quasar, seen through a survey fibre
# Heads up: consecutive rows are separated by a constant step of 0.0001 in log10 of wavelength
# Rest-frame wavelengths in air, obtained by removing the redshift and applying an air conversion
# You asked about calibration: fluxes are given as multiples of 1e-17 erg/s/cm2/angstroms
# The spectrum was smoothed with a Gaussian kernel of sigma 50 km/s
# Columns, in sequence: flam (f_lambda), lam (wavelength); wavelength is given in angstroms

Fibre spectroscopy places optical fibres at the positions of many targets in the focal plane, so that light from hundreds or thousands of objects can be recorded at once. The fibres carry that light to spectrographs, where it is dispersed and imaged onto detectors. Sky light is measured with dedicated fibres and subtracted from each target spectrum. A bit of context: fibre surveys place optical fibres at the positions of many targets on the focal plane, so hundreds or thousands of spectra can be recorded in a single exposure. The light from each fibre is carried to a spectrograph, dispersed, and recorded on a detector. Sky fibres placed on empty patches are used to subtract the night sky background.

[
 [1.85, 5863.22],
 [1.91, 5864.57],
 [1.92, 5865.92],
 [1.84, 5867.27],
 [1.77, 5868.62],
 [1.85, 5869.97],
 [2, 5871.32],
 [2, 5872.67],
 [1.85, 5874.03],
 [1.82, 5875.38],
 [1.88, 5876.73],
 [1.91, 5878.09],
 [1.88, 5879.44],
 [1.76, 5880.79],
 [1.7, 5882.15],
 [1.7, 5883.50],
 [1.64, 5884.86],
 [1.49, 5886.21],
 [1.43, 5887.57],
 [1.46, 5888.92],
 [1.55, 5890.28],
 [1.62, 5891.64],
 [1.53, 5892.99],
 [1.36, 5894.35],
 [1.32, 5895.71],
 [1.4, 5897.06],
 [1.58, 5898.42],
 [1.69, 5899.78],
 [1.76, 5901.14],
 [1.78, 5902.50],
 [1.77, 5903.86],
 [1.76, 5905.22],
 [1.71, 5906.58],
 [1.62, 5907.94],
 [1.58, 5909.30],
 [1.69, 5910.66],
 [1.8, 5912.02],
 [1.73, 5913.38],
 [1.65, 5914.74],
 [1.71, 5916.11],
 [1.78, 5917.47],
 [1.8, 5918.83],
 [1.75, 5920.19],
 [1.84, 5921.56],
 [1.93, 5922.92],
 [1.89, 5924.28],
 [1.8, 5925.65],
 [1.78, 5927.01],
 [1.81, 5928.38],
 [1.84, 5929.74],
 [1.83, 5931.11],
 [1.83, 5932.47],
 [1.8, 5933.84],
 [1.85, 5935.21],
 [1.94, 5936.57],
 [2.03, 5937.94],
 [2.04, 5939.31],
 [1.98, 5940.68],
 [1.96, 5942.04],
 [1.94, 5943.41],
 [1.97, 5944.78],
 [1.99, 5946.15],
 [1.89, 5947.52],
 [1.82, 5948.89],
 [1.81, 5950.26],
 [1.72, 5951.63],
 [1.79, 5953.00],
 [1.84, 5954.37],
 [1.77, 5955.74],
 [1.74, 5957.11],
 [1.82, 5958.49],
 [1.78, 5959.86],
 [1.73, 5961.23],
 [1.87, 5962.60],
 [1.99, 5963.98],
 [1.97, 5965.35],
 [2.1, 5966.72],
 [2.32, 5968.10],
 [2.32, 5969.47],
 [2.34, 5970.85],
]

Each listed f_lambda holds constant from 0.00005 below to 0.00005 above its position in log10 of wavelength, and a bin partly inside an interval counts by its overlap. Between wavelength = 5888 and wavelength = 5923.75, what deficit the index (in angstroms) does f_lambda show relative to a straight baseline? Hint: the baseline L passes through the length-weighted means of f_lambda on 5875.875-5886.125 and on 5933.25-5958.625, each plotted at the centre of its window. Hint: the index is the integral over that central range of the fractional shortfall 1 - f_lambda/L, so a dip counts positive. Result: 2.97 angstroms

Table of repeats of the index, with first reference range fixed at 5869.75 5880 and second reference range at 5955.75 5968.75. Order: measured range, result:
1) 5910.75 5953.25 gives 1.4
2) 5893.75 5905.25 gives 1.9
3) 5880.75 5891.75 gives 1.8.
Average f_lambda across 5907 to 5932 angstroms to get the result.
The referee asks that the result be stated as 1.77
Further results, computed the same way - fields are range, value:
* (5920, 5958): 1.86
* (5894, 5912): 1.63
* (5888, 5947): 1.75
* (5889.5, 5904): 1.57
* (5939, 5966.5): 1.87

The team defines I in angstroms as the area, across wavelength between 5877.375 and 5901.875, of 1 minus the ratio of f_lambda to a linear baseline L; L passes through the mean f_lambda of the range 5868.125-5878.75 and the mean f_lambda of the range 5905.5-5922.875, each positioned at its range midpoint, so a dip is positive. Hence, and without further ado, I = 3.0 angstroms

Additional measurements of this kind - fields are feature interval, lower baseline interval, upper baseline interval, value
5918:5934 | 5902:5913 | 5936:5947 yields 0.28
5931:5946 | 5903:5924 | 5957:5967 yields -0.99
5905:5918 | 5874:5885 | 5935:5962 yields 0.93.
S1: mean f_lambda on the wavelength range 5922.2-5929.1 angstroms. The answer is 1.84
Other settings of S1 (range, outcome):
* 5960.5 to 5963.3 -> 1.8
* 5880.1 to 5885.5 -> 1.7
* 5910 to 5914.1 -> 1.74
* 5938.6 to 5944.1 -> 1.98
